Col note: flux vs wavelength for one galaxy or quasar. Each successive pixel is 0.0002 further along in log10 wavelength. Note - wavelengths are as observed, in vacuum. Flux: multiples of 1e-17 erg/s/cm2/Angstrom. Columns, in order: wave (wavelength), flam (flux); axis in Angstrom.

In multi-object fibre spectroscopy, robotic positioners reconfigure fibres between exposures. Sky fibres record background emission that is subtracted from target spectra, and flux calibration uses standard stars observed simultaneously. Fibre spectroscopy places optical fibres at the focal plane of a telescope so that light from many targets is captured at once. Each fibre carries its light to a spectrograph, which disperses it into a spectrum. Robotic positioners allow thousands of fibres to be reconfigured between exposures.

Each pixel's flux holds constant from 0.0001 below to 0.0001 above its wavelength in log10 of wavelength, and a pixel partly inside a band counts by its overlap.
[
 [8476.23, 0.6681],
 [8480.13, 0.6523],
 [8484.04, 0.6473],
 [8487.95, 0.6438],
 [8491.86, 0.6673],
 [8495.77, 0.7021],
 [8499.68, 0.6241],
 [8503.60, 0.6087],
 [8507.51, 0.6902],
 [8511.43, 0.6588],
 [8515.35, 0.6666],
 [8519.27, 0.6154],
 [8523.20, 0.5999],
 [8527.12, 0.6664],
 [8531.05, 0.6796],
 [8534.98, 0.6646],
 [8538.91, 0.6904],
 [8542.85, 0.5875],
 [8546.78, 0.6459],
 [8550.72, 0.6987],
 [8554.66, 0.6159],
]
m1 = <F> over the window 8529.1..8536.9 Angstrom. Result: 0.672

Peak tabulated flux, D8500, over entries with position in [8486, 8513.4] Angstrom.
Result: 0.7021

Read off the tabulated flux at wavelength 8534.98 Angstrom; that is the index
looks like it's 0.6646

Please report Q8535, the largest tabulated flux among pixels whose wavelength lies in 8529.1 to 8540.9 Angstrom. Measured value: 0.6904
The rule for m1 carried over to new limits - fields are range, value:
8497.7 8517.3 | 0.65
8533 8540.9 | 0.677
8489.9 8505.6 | 0.651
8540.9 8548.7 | 0.617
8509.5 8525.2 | 0.635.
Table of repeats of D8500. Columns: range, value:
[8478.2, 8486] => 0.6523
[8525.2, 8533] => 0.6796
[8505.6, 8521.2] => 0.6902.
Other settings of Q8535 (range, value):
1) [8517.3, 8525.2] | 0.6154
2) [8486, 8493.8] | 0.6673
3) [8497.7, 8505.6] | 0.6241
